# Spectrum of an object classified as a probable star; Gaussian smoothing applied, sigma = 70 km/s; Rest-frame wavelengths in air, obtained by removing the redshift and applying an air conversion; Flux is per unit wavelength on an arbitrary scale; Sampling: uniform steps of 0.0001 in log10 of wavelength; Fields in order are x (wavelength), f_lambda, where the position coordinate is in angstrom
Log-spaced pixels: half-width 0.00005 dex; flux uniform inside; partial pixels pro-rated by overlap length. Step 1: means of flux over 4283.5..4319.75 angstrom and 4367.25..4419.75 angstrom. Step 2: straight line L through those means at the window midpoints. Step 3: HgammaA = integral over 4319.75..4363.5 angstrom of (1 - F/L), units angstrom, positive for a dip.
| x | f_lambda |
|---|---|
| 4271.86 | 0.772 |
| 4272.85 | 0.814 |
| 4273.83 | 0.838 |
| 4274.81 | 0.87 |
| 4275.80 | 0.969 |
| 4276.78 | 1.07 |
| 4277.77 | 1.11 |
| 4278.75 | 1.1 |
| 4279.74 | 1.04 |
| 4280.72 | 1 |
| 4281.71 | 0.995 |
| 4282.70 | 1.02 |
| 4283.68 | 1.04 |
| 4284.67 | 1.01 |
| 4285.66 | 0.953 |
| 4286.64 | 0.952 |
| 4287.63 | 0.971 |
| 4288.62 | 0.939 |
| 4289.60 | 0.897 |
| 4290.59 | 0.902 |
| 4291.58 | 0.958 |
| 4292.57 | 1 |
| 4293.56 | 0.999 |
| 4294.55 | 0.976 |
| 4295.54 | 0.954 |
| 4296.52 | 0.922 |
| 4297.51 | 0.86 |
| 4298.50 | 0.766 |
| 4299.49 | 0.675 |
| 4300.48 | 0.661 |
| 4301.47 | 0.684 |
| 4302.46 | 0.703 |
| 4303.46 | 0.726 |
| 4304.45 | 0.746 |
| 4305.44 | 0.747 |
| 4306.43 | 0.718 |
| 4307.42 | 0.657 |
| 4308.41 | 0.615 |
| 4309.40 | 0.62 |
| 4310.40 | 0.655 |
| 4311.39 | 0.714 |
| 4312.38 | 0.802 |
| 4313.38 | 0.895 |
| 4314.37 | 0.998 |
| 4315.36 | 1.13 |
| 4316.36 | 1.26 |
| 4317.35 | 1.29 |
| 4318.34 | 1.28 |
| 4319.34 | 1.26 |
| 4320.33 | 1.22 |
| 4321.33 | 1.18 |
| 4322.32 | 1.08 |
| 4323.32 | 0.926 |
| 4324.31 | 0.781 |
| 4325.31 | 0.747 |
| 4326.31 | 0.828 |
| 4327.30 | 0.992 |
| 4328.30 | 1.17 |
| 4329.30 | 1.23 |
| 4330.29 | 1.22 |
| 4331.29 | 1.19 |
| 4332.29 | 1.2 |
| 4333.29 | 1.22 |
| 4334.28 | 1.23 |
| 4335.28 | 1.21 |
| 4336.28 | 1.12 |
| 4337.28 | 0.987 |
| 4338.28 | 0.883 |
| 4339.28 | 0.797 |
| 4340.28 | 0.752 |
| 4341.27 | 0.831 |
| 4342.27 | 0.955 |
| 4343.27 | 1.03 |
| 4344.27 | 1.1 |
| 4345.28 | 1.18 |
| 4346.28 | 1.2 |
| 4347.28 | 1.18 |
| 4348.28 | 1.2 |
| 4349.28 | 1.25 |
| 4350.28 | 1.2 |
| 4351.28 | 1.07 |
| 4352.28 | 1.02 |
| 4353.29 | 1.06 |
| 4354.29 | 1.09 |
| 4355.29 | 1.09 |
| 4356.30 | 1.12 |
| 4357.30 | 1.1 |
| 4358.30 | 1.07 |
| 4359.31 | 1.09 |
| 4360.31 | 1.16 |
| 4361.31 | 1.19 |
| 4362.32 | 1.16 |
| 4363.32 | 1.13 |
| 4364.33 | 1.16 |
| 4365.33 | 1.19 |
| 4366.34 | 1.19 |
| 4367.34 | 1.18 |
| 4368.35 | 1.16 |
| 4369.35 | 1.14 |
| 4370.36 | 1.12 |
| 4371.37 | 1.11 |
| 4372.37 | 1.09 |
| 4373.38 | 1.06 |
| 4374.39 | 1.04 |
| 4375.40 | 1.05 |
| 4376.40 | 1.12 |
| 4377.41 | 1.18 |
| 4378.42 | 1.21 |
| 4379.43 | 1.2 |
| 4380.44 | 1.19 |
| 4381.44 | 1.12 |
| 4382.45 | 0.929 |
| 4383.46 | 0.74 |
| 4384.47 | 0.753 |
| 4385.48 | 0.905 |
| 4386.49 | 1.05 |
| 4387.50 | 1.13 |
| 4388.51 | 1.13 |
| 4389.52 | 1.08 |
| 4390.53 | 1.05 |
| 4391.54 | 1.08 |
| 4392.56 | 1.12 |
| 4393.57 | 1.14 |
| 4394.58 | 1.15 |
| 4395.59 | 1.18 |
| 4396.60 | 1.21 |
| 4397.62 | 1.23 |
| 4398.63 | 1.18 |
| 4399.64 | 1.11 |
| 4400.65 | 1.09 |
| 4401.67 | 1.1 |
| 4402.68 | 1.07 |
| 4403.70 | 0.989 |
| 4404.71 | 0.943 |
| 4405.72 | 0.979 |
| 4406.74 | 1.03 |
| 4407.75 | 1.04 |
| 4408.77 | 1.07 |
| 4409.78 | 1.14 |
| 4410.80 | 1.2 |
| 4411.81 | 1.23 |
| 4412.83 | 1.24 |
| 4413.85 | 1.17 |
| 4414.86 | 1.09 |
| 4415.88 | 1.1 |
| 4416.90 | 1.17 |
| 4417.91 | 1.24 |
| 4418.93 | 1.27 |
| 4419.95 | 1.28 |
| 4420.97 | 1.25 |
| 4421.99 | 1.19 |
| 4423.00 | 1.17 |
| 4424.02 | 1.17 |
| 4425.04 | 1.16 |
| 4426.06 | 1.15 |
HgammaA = -4.3 angstrom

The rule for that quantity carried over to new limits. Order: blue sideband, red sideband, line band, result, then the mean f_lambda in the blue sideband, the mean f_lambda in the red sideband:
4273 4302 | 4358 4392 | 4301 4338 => 0.8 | 0.934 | 1.09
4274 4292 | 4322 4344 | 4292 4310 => 3.9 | 0.986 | 1.02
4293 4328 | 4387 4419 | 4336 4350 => -0.9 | 0.89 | 1.12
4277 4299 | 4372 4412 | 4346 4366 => -1.8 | 0.972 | 1.08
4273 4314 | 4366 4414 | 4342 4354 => -1.5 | 0.871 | 1.1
